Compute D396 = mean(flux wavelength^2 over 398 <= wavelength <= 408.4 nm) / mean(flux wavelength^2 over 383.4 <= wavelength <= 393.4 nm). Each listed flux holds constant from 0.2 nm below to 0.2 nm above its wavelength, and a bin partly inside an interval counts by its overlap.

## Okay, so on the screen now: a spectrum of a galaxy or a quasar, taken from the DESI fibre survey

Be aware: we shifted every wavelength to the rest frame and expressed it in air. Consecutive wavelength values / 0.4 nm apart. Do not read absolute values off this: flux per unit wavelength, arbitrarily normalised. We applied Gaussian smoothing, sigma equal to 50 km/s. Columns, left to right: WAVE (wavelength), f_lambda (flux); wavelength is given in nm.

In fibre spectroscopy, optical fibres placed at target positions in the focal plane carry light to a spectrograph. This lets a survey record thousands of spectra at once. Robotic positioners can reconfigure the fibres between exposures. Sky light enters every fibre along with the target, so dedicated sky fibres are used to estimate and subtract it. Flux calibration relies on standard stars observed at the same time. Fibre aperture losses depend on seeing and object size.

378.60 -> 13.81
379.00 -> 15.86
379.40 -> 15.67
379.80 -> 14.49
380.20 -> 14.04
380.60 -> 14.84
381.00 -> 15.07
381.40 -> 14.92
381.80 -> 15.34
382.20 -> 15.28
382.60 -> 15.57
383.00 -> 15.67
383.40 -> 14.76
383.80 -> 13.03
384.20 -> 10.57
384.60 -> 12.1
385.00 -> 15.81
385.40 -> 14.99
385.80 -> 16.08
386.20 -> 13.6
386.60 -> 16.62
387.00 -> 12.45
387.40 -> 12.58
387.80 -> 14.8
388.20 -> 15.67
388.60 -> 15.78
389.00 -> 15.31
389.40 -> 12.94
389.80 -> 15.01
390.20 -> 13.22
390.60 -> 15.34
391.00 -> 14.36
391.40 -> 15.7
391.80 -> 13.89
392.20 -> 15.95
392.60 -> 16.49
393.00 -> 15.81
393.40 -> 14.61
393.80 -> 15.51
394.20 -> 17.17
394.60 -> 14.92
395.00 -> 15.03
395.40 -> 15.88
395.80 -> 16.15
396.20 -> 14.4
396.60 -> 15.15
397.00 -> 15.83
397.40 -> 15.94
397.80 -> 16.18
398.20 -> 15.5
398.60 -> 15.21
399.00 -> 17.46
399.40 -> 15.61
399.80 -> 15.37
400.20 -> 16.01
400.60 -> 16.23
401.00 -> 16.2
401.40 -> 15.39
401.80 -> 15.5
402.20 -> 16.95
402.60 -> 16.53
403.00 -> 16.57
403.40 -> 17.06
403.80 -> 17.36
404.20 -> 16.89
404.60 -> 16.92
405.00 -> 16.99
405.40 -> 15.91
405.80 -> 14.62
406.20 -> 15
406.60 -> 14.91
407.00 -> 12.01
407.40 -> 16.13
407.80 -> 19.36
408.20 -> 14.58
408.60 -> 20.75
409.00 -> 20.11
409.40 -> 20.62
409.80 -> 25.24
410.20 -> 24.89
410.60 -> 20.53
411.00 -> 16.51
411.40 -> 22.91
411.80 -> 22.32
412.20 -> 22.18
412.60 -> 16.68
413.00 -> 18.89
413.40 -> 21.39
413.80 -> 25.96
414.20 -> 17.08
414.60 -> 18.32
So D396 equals 1.2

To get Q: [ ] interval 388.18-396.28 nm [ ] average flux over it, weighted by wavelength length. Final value 15.2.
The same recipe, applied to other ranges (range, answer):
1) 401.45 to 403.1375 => 16.3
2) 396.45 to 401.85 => 15.8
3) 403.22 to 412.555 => 18.4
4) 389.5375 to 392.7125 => 14.9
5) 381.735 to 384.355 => 14.3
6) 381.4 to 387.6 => 14.3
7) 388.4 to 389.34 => 15.2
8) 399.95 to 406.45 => 16.2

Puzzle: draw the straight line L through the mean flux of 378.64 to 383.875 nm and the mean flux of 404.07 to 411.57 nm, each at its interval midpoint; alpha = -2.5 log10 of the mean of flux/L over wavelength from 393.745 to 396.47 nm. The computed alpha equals 0.07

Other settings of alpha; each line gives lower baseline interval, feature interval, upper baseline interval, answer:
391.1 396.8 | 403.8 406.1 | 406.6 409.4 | 0.04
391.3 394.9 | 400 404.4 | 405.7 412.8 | 0.07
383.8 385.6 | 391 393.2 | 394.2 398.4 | -0.05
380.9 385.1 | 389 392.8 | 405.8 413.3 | 0.07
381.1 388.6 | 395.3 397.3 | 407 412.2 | 0.11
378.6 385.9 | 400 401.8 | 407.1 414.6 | 0.15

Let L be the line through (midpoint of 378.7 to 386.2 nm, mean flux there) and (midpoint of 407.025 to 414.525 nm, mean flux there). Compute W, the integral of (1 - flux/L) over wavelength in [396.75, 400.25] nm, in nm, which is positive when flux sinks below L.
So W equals 0.37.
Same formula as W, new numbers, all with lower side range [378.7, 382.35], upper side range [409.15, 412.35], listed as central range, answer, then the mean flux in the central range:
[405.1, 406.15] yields 0.27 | 15.4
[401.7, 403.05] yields 0.24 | 16.4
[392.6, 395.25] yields 0.36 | 15.6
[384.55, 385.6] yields 0.09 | 14.6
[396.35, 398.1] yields 0.29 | 15.7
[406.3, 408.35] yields 0.55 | 15.4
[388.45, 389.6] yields 0.16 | 14.6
